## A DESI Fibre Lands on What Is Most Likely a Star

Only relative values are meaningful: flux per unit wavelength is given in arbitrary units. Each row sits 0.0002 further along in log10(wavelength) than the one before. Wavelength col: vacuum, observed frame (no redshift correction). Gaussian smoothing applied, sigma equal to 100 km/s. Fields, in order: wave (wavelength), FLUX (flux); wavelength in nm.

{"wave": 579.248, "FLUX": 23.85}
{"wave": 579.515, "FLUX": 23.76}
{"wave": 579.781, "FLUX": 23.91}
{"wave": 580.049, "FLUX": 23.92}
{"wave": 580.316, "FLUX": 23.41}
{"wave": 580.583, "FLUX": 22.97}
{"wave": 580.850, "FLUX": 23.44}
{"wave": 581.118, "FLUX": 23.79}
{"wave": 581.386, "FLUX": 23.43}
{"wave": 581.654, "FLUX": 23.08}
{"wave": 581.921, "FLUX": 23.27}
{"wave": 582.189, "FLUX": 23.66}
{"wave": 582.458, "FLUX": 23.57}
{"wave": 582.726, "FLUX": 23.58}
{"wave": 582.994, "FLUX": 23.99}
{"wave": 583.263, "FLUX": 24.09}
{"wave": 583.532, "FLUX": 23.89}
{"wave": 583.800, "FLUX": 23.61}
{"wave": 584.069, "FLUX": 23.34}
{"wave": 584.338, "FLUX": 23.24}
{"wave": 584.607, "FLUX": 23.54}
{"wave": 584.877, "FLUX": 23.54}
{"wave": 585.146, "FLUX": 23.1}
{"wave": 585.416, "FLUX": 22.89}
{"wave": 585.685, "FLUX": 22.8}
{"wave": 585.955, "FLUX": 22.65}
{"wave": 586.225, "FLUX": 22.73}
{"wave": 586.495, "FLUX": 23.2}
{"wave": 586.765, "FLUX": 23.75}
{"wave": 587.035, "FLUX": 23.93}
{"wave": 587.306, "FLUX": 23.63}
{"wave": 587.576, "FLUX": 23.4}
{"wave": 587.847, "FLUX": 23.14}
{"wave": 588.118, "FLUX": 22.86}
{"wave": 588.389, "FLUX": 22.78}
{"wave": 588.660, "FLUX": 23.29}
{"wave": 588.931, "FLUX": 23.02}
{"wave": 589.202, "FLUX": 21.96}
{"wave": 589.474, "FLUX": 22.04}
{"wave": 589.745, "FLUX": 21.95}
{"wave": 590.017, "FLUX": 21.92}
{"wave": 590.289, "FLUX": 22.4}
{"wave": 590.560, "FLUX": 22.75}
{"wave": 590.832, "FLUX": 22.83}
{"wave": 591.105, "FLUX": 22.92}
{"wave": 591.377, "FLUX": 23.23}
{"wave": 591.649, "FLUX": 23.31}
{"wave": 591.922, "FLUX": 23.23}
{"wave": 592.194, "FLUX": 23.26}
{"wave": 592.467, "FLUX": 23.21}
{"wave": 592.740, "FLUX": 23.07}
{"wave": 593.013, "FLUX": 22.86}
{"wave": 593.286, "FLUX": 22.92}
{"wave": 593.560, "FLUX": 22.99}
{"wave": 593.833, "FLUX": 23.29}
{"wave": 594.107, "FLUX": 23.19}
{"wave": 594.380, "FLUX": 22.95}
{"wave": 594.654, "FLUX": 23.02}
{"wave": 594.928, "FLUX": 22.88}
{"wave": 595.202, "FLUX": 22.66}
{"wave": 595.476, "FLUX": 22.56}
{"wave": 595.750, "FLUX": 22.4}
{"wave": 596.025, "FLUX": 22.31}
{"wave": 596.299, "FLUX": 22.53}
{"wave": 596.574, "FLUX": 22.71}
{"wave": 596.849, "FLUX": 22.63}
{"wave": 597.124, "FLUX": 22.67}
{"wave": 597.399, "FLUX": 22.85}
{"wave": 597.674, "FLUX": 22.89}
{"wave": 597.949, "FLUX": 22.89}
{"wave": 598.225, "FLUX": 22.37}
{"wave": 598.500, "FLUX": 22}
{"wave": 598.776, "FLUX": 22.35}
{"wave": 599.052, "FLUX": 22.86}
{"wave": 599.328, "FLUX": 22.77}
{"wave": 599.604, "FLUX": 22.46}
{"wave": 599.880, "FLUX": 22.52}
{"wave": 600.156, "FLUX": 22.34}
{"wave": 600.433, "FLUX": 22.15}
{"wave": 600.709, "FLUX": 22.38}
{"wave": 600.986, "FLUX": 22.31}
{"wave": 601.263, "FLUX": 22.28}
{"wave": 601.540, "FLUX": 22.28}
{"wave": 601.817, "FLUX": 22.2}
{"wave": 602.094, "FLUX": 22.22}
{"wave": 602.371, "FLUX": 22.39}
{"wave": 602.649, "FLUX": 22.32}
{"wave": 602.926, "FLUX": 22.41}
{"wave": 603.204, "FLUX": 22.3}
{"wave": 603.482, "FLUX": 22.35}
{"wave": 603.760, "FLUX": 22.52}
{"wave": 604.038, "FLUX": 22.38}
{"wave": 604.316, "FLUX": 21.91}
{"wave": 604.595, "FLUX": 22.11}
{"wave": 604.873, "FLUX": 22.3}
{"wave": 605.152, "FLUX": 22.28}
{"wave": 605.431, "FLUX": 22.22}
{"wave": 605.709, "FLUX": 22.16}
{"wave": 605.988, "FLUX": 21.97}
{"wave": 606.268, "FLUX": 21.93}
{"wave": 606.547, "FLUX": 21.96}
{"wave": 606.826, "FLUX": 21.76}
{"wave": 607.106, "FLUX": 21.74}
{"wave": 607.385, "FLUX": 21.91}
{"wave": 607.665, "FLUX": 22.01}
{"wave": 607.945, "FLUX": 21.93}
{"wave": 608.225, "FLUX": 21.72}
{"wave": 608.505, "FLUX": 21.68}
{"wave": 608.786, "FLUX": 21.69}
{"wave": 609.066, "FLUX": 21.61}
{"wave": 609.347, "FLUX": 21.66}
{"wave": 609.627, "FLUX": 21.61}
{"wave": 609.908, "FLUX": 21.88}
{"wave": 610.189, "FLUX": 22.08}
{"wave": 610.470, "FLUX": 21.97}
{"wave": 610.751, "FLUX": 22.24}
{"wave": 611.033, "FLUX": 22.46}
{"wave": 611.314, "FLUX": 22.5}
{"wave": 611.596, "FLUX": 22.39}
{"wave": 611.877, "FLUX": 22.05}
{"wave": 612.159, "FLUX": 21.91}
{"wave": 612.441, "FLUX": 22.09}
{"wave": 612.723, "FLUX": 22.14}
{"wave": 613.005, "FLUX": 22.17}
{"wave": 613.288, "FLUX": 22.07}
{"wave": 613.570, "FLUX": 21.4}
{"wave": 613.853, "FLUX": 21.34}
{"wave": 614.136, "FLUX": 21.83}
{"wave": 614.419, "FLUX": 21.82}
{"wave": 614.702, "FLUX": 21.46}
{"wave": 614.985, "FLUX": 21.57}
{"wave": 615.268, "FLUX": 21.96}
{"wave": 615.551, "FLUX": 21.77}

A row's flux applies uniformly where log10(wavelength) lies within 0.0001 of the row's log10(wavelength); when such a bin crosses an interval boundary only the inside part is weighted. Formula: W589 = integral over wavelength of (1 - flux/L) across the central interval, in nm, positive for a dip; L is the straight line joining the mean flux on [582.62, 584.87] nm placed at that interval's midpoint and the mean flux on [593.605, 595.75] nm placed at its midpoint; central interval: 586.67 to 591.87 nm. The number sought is 0.08 nm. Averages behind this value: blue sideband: 23.7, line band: 22.9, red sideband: 22.9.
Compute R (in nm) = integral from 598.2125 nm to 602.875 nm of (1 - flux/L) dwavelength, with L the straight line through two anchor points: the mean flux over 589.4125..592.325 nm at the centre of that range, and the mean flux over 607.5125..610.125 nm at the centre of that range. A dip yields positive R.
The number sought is -0.03 nm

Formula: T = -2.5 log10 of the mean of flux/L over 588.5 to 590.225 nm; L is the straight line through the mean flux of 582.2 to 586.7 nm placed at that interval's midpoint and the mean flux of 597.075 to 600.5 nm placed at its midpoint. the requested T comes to 0.03 mag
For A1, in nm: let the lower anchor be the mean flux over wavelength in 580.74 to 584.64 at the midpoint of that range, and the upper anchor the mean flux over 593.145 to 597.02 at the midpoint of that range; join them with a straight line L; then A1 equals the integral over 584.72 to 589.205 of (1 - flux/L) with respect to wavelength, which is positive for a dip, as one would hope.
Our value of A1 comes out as 0.032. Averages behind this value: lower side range 23.6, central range 23.1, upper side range 22.8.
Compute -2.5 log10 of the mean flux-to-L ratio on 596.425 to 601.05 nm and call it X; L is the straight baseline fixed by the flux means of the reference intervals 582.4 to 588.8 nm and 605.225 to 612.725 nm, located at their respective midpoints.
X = 0.00 mag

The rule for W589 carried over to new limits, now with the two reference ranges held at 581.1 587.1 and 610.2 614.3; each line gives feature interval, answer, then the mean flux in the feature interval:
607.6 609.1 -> 0.031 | 21.8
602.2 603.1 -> 0.006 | 22.4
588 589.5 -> 0.031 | 22.7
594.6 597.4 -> 0.024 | 22.6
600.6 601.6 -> 0.012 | 22.3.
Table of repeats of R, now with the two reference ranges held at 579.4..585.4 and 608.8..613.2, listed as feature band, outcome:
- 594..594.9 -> 0.00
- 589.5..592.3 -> 0.04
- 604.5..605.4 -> 0.00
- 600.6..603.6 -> 0.03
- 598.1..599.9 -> 0.02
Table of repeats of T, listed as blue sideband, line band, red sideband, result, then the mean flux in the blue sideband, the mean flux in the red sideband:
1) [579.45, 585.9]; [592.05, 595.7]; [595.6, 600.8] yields -0.01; 23.5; 22.5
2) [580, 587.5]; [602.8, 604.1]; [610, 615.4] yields 0.00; 23.4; 22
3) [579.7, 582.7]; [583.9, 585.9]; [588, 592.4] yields 0.00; 23.5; 22.7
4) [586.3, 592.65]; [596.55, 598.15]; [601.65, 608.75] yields -0.01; 23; 22.1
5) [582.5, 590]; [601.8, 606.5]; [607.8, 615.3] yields 0.00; 23.2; 21.9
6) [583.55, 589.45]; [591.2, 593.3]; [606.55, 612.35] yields -0.01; 23.2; 21.9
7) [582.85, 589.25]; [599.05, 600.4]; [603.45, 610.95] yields 0.00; 23.3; 22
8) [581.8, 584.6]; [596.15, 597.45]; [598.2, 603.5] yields 0.00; 23.6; 22.4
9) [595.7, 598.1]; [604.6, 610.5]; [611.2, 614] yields 0.01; 22.7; 22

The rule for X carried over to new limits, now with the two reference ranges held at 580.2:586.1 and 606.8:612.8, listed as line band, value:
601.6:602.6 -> 0.00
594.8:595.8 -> 0.00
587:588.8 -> 0.00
